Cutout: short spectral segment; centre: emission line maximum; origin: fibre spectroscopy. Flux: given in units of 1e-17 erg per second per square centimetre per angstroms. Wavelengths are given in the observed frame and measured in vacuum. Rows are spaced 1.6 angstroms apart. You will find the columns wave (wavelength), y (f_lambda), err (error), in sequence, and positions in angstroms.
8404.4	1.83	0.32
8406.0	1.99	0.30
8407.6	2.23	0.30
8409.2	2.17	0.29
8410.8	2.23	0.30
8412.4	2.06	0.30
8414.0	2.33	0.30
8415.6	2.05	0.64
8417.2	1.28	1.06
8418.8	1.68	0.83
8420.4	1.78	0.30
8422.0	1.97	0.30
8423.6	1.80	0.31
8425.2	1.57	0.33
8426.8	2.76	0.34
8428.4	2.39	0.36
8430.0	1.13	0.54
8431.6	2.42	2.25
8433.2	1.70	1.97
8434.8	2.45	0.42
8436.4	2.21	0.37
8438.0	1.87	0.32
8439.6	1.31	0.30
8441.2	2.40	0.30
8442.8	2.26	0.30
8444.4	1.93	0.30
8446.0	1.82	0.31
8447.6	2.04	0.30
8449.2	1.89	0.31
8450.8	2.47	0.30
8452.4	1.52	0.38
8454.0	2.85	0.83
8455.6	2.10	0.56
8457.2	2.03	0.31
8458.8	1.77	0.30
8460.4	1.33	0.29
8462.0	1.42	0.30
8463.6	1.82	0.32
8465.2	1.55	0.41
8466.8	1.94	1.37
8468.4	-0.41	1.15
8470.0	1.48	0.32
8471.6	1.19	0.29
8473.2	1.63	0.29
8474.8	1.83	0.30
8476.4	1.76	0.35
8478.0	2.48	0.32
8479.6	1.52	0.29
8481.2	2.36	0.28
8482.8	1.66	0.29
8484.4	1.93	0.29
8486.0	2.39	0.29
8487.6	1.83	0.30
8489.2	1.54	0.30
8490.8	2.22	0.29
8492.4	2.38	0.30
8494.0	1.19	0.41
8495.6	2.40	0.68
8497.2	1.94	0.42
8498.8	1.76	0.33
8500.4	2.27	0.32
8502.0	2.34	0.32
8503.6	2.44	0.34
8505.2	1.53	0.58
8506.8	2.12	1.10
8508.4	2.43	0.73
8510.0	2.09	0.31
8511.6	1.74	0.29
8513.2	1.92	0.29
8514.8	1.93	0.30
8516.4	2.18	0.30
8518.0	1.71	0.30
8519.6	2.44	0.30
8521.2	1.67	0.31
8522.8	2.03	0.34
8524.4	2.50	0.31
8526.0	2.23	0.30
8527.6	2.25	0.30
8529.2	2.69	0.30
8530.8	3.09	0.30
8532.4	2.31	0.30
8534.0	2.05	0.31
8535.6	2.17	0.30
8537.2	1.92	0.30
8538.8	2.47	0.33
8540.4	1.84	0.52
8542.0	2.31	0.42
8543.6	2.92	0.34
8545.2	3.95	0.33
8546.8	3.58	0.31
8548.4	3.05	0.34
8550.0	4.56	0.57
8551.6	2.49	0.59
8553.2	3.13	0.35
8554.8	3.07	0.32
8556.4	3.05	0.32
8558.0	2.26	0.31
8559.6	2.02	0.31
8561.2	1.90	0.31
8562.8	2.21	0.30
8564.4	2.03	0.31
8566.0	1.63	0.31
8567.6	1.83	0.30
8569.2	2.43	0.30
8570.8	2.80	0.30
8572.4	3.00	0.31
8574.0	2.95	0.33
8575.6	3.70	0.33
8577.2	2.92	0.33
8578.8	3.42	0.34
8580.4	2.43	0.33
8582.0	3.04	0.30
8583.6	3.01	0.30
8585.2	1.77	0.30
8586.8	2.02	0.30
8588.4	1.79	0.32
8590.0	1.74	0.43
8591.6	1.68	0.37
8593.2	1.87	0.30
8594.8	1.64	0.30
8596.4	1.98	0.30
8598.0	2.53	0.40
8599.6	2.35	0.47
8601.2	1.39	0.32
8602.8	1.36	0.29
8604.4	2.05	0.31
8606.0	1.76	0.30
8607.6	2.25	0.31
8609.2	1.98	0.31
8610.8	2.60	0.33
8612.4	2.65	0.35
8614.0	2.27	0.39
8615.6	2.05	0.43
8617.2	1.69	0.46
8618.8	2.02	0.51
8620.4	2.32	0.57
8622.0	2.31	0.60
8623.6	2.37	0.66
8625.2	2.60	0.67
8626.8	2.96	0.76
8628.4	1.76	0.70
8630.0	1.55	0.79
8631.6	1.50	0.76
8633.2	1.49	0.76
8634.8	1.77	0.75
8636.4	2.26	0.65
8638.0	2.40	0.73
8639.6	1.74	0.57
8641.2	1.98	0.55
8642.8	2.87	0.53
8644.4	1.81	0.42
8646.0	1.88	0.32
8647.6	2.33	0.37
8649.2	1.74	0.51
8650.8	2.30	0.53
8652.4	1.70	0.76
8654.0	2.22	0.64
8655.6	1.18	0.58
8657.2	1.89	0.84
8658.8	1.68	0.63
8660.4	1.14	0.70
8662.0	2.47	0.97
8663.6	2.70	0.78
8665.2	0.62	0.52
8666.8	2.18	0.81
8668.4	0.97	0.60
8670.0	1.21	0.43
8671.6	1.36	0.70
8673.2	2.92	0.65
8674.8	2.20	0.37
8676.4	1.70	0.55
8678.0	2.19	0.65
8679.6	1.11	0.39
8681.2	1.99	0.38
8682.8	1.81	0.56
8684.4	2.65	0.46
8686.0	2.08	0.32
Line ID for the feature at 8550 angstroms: H-alpha 6563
